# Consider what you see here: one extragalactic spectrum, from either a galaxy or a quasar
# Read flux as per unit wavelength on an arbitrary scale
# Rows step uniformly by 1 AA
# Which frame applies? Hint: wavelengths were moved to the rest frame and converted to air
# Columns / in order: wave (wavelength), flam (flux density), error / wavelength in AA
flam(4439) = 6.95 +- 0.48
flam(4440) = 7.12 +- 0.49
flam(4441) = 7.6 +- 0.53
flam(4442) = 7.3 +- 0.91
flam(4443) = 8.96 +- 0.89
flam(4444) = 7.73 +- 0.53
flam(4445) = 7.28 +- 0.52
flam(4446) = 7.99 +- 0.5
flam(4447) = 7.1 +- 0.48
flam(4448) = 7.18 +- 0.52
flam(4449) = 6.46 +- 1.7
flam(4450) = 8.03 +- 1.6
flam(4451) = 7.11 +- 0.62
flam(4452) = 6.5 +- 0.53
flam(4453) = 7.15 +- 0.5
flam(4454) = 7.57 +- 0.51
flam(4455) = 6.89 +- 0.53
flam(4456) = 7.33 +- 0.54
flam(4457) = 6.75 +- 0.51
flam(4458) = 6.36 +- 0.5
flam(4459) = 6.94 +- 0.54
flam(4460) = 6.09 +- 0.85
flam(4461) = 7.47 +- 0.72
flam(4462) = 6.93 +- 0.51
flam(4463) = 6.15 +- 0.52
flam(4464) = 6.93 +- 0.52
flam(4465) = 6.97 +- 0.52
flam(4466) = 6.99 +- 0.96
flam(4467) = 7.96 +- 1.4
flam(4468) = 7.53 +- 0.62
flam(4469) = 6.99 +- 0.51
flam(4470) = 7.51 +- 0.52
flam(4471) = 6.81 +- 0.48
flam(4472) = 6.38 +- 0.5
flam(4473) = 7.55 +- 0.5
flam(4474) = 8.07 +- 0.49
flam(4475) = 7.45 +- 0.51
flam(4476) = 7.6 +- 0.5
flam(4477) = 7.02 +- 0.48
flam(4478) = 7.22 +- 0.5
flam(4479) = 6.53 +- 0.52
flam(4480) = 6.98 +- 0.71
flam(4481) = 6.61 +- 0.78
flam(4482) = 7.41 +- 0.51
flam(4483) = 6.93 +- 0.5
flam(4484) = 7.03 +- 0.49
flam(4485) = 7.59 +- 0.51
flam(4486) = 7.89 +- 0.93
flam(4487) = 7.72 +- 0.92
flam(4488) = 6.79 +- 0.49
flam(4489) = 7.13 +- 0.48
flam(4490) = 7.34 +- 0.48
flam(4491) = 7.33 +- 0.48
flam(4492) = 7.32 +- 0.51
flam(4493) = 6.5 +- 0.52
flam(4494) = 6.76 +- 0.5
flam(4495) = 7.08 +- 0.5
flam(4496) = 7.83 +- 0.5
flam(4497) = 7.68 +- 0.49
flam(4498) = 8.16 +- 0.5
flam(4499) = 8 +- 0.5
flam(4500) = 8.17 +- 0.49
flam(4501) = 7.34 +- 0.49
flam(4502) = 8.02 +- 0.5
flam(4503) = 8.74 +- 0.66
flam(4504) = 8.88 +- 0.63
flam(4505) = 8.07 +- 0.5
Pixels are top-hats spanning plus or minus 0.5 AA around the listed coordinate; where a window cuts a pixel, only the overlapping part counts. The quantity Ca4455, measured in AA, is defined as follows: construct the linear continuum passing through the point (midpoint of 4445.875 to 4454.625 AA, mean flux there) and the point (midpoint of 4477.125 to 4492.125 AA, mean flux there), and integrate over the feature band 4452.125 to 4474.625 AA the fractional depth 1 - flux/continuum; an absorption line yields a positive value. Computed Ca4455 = 0.4 AA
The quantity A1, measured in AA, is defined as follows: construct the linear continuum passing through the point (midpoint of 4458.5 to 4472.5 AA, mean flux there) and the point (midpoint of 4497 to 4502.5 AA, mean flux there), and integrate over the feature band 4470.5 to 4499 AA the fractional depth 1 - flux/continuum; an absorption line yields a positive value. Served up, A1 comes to 0.9 AA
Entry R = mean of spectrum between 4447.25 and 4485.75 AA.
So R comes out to 7.08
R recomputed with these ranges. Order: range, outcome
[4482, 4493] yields 7.28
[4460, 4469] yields 7.05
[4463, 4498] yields 7.22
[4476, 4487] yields 7.17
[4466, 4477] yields 7.35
